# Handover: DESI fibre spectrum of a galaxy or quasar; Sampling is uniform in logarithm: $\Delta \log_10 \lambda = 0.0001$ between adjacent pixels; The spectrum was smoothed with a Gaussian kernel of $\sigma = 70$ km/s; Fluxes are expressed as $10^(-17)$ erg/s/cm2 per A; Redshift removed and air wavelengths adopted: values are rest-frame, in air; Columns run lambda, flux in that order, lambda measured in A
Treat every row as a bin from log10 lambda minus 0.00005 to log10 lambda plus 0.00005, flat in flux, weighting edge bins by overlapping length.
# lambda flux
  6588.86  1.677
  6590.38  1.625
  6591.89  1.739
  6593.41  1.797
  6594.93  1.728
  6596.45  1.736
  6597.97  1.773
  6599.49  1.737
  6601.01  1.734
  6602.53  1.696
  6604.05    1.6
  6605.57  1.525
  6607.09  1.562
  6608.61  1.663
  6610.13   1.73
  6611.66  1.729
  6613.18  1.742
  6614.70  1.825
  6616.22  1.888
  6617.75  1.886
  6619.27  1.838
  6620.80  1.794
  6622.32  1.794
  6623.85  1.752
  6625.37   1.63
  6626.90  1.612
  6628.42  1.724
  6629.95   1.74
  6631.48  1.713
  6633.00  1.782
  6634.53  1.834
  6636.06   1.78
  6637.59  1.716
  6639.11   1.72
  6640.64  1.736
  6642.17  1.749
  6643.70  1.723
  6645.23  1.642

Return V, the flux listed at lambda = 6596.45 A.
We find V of 1.736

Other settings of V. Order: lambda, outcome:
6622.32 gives 1.794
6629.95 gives 1.74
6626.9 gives 1.612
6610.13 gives 1.73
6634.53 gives 1.834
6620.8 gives 1.794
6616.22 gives 1.888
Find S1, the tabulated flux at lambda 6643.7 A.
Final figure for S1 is 1.723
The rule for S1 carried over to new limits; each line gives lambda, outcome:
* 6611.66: 1.729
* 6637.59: 1.716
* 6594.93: 1.728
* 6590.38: 1.625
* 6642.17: 1.749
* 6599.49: 1.737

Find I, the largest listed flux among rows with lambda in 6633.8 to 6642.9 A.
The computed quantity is 1.834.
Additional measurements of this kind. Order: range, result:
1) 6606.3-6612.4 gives 1.73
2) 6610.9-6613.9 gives 1.742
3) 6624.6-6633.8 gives 1.782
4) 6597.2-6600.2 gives 1.773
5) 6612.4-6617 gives 1.888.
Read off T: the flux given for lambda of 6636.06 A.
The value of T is 1.78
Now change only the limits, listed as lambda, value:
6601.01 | 1.734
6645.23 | 1.642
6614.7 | 1.825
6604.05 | 1.6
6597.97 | 1.773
